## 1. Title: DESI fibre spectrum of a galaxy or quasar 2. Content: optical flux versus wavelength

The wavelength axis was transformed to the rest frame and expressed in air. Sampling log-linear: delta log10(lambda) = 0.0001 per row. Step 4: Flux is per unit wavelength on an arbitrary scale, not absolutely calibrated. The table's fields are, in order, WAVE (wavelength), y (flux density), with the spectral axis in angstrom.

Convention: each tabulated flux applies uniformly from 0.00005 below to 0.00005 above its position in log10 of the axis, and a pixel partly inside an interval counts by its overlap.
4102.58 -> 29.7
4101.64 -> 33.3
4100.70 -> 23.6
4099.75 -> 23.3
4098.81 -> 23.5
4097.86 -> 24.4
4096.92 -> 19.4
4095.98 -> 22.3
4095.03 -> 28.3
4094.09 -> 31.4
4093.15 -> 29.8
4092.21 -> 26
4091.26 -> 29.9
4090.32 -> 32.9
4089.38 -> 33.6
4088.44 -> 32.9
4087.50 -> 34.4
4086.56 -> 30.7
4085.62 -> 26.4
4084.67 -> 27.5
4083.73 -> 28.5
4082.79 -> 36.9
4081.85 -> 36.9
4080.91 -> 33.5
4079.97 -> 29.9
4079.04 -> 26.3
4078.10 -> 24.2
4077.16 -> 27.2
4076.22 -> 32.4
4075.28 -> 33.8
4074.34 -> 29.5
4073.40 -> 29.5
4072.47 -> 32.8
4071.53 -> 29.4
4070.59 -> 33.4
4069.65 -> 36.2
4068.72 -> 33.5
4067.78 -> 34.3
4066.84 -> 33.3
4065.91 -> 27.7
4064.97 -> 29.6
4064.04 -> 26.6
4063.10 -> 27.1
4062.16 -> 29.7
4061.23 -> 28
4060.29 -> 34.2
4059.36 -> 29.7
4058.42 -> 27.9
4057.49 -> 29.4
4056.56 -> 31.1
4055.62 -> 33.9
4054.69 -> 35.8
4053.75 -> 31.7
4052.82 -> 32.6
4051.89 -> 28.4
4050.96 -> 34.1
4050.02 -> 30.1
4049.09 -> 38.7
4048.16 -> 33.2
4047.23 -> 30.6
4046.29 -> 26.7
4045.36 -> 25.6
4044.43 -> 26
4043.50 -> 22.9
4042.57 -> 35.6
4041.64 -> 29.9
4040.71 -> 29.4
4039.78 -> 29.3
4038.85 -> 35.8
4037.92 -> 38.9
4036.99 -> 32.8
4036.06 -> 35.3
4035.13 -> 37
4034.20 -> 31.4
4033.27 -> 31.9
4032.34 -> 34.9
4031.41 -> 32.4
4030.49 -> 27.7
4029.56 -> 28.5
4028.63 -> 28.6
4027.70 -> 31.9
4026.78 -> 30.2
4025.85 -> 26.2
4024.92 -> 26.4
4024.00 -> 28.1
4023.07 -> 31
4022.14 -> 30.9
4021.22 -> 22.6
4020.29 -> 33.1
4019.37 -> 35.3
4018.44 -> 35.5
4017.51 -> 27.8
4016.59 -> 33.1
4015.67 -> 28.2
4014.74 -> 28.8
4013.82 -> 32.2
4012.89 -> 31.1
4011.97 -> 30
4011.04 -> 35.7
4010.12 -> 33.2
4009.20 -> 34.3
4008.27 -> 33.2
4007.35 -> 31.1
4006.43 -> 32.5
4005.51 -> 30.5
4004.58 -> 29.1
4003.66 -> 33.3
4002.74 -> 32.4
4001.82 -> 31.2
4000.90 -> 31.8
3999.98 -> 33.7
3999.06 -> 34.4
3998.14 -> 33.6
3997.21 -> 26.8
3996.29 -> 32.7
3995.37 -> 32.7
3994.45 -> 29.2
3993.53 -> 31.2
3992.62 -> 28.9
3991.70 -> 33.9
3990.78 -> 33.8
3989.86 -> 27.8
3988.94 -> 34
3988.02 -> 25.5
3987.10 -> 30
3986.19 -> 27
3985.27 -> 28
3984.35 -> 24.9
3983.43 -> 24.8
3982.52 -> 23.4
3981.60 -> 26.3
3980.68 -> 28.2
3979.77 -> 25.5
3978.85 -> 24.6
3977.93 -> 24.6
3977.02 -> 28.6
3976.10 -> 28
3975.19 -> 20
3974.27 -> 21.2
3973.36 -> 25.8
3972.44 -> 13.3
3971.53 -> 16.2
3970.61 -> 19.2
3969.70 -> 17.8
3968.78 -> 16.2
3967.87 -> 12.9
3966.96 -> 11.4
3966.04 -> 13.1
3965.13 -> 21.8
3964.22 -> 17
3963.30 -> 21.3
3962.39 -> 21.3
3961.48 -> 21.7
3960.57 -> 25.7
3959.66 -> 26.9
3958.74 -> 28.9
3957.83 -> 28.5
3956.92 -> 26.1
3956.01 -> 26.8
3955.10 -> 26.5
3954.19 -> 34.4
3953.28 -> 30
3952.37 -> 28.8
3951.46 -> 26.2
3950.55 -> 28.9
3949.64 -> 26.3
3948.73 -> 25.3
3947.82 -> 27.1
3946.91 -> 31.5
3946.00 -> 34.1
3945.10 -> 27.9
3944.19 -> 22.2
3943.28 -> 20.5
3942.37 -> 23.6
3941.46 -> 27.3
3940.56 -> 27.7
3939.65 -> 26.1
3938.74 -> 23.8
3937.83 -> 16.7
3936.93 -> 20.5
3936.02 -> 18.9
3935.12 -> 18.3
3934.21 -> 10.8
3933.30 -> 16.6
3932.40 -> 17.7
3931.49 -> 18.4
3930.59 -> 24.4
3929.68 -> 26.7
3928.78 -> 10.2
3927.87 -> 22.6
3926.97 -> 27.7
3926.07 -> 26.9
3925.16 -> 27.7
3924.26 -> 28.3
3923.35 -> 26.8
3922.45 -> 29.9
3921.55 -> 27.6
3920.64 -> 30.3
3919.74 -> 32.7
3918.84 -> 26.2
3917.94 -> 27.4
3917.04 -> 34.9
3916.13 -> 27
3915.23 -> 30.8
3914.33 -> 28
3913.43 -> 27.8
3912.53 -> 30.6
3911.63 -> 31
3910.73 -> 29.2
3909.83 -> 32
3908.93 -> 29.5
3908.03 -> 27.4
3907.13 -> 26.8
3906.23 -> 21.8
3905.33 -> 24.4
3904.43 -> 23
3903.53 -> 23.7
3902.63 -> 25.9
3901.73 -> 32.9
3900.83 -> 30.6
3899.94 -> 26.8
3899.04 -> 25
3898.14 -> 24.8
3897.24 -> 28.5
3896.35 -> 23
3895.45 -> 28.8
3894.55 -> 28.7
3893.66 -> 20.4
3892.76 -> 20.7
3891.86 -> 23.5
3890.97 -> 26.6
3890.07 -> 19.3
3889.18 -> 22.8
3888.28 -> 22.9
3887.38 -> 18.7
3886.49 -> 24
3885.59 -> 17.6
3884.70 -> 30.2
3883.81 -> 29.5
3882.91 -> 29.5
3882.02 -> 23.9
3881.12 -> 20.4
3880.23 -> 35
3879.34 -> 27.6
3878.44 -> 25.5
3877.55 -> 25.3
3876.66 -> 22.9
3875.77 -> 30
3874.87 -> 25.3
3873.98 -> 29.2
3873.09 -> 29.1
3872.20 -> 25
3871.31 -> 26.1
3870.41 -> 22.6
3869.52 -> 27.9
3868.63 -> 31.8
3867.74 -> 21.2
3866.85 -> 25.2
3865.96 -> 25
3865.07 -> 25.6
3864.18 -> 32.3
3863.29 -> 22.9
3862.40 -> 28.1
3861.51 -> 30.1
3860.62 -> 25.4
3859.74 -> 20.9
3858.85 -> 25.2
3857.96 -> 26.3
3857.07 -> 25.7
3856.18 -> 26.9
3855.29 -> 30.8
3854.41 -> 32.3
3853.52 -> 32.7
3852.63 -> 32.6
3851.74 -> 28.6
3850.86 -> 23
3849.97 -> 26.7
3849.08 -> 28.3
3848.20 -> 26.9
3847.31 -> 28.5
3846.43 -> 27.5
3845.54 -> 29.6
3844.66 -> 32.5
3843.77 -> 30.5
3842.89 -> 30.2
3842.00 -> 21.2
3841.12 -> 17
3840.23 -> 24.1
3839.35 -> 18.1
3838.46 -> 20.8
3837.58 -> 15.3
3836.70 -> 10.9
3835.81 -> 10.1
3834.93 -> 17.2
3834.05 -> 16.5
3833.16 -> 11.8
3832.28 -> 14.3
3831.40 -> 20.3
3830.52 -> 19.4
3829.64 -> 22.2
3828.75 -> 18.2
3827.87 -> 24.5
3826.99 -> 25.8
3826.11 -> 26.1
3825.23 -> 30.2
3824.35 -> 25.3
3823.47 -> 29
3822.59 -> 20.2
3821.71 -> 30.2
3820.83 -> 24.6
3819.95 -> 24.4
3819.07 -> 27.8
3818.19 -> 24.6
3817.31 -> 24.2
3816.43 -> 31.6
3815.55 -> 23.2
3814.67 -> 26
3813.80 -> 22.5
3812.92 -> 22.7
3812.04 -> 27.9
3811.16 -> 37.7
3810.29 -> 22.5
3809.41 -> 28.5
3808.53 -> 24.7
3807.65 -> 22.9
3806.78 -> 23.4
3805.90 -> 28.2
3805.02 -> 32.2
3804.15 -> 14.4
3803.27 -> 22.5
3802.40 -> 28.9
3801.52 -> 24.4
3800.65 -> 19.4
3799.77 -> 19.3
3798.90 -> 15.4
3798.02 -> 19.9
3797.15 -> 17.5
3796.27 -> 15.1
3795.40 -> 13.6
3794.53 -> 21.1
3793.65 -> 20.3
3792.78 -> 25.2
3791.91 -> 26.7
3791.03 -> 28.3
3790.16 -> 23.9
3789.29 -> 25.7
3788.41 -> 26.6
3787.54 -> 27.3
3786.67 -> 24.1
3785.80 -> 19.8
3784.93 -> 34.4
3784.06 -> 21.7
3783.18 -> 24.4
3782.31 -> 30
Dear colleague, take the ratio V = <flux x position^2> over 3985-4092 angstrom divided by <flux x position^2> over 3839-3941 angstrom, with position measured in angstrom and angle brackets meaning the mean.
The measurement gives 1.30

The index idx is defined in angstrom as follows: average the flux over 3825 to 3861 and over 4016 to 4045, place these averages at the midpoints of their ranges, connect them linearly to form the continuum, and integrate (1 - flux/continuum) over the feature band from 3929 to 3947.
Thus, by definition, 3.3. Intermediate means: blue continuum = 23.8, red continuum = 31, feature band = 22.4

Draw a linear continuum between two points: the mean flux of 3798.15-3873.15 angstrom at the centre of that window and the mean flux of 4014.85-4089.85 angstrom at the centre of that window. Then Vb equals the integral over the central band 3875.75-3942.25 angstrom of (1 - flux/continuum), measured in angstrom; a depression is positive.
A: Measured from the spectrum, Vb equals 3.5 angstrom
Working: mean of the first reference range 24.6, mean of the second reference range 31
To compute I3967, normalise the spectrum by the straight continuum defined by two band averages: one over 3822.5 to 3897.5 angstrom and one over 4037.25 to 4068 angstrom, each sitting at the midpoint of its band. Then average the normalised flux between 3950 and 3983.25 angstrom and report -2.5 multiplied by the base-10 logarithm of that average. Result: 0.20 mag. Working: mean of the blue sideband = 24.8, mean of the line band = 23.3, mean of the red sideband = 30.8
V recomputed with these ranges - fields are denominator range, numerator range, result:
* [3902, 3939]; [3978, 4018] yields 1.25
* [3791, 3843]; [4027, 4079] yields 1.56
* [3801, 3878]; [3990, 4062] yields 1.38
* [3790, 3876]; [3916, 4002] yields 1.11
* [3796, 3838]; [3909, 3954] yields 1.21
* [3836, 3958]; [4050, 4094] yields 1.31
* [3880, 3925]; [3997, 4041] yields 1.25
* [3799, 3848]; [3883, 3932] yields 1.16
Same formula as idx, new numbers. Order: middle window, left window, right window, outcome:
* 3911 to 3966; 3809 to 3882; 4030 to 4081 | 4.74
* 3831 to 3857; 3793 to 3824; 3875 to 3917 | 1.20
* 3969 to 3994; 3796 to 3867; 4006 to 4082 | 3.04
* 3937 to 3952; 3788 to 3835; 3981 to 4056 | 1.27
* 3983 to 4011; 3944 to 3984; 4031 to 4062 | -3.97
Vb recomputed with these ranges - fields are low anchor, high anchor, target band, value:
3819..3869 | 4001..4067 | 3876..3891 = 0.60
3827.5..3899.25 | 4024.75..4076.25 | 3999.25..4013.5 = -1.27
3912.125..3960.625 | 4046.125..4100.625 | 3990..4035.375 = -4.82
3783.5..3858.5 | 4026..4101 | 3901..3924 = -1.63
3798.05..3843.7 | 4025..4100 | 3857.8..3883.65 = -2.14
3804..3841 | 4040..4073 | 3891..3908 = -0.02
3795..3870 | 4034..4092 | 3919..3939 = 3.10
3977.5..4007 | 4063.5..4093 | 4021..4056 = -0.82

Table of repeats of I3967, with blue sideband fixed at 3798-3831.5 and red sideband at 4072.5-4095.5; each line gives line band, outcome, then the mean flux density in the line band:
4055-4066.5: 0.012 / 29.7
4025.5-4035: -0.046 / 30.7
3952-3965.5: 0.084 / 25.7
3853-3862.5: -0.088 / 27.7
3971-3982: 0.199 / 23.5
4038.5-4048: 0.016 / 29.2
